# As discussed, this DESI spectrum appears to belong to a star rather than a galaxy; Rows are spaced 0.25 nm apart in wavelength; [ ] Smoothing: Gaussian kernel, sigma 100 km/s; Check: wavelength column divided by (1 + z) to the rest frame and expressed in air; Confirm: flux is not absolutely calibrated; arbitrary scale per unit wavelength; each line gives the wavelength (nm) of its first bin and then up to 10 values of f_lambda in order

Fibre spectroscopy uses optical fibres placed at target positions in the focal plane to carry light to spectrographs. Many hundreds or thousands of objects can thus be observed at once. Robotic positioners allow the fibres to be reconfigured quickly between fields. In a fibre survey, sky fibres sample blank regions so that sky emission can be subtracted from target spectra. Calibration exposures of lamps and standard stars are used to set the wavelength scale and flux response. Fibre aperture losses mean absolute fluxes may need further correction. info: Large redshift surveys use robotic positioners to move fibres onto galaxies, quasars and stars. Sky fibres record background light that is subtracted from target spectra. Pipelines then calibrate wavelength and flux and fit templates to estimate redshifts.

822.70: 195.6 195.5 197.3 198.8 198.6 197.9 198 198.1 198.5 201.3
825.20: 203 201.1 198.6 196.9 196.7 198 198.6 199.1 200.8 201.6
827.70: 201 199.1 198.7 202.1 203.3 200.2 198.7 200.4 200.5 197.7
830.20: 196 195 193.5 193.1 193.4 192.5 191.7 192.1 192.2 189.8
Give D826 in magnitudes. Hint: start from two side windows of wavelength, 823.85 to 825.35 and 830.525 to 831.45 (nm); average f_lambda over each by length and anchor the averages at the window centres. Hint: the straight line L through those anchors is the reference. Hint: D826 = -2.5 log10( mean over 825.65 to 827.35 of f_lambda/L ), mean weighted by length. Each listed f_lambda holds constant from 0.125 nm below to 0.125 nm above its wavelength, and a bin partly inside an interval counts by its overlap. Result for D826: -0.004 mag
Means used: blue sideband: 200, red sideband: 193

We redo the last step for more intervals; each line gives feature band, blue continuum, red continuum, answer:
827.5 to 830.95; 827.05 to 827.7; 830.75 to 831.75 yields -0.01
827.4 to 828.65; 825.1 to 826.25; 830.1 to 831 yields -0.02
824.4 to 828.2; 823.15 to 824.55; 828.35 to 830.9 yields -0.01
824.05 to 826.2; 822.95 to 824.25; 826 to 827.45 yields -0.01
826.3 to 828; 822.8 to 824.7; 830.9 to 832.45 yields -0.02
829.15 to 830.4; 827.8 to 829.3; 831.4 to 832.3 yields -0.01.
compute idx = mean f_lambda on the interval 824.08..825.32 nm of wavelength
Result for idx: 200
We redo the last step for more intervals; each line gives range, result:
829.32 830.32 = 199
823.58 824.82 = 198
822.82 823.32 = 196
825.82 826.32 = 197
